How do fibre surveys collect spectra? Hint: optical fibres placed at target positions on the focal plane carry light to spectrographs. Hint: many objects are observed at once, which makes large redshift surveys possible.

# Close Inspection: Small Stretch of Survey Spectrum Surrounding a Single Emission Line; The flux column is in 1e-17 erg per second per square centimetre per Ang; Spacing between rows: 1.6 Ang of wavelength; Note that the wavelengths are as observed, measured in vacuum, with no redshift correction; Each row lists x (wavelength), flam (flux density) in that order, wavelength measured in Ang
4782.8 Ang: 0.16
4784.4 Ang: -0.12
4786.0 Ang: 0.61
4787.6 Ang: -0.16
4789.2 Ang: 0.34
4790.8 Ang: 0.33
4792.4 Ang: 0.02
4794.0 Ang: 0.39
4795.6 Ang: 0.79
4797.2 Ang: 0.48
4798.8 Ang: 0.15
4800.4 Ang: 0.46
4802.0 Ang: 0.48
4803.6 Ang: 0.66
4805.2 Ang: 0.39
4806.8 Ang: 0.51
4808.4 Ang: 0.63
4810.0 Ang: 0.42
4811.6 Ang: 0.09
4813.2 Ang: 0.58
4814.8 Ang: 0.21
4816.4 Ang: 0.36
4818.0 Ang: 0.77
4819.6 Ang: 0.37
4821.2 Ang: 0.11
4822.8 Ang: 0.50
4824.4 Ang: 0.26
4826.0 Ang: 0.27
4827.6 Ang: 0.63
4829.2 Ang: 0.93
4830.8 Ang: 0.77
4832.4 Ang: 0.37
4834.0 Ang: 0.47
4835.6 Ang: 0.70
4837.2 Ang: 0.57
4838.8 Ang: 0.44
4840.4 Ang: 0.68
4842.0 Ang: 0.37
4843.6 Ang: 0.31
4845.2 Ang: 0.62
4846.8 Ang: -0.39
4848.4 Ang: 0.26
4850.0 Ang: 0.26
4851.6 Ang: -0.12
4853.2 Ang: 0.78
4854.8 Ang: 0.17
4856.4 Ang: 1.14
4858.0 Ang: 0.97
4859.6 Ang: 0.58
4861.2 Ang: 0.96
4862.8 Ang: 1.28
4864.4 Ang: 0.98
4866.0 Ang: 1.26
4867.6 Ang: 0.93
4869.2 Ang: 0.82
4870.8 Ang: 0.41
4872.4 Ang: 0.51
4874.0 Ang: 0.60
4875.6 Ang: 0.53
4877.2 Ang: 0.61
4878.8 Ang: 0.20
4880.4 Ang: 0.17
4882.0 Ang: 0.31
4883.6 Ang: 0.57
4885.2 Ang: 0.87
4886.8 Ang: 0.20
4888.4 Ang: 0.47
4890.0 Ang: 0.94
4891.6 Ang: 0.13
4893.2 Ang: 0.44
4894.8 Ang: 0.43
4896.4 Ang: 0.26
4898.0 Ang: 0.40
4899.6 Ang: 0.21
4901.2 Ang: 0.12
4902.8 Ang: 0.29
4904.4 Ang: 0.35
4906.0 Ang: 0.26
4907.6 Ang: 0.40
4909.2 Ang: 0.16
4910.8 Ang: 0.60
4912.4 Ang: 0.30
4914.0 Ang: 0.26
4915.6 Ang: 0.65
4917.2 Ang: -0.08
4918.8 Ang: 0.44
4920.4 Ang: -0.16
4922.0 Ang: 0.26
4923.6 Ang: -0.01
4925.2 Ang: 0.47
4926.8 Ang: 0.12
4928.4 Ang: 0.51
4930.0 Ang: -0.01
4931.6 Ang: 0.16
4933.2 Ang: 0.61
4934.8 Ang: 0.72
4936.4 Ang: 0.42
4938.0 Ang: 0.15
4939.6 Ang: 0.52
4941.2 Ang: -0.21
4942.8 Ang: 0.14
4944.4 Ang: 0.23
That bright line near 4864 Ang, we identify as C IV 1549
